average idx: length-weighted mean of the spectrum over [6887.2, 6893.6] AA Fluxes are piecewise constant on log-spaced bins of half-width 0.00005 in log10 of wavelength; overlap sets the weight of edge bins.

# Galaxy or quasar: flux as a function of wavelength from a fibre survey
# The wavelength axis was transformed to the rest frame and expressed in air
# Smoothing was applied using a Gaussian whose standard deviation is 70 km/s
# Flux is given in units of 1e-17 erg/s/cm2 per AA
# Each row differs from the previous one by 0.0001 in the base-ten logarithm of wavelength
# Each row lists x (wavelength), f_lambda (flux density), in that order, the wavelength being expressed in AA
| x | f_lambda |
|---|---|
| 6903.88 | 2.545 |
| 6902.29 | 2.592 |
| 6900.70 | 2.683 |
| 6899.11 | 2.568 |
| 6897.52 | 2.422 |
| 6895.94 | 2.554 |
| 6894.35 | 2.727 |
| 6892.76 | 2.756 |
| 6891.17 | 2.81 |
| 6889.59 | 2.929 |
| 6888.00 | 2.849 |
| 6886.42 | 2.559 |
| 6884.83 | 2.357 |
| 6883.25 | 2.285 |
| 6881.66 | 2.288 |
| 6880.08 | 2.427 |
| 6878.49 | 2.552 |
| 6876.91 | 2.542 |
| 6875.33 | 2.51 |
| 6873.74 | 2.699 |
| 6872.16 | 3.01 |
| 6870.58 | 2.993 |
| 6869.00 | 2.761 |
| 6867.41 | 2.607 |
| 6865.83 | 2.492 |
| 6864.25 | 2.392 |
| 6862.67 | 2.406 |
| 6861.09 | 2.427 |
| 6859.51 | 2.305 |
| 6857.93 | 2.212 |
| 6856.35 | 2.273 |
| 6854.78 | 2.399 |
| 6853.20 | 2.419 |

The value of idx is 2.84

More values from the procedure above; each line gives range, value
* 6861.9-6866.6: 2.43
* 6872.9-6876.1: 2.61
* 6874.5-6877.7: 2.53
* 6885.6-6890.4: 2.78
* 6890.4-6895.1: 2.76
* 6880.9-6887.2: 2.37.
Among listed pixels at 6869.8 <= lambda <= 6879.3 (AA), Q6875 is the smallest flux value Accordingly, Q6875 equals 2.51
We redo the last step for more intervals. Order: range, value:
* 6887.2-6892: 2.81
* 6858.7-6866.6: 2.305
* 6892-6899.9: 2.422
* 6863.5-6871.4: 2.392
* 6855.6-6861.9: 2.212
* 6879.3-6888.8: 2.285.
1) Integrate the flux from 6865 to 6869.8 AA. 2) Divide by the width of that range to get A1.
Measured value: 2.62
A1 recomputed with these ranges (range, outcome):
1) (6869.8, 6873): 3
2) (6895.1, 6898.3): 2.5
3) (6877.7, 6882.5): 2.42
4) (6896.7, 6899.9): 2.5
